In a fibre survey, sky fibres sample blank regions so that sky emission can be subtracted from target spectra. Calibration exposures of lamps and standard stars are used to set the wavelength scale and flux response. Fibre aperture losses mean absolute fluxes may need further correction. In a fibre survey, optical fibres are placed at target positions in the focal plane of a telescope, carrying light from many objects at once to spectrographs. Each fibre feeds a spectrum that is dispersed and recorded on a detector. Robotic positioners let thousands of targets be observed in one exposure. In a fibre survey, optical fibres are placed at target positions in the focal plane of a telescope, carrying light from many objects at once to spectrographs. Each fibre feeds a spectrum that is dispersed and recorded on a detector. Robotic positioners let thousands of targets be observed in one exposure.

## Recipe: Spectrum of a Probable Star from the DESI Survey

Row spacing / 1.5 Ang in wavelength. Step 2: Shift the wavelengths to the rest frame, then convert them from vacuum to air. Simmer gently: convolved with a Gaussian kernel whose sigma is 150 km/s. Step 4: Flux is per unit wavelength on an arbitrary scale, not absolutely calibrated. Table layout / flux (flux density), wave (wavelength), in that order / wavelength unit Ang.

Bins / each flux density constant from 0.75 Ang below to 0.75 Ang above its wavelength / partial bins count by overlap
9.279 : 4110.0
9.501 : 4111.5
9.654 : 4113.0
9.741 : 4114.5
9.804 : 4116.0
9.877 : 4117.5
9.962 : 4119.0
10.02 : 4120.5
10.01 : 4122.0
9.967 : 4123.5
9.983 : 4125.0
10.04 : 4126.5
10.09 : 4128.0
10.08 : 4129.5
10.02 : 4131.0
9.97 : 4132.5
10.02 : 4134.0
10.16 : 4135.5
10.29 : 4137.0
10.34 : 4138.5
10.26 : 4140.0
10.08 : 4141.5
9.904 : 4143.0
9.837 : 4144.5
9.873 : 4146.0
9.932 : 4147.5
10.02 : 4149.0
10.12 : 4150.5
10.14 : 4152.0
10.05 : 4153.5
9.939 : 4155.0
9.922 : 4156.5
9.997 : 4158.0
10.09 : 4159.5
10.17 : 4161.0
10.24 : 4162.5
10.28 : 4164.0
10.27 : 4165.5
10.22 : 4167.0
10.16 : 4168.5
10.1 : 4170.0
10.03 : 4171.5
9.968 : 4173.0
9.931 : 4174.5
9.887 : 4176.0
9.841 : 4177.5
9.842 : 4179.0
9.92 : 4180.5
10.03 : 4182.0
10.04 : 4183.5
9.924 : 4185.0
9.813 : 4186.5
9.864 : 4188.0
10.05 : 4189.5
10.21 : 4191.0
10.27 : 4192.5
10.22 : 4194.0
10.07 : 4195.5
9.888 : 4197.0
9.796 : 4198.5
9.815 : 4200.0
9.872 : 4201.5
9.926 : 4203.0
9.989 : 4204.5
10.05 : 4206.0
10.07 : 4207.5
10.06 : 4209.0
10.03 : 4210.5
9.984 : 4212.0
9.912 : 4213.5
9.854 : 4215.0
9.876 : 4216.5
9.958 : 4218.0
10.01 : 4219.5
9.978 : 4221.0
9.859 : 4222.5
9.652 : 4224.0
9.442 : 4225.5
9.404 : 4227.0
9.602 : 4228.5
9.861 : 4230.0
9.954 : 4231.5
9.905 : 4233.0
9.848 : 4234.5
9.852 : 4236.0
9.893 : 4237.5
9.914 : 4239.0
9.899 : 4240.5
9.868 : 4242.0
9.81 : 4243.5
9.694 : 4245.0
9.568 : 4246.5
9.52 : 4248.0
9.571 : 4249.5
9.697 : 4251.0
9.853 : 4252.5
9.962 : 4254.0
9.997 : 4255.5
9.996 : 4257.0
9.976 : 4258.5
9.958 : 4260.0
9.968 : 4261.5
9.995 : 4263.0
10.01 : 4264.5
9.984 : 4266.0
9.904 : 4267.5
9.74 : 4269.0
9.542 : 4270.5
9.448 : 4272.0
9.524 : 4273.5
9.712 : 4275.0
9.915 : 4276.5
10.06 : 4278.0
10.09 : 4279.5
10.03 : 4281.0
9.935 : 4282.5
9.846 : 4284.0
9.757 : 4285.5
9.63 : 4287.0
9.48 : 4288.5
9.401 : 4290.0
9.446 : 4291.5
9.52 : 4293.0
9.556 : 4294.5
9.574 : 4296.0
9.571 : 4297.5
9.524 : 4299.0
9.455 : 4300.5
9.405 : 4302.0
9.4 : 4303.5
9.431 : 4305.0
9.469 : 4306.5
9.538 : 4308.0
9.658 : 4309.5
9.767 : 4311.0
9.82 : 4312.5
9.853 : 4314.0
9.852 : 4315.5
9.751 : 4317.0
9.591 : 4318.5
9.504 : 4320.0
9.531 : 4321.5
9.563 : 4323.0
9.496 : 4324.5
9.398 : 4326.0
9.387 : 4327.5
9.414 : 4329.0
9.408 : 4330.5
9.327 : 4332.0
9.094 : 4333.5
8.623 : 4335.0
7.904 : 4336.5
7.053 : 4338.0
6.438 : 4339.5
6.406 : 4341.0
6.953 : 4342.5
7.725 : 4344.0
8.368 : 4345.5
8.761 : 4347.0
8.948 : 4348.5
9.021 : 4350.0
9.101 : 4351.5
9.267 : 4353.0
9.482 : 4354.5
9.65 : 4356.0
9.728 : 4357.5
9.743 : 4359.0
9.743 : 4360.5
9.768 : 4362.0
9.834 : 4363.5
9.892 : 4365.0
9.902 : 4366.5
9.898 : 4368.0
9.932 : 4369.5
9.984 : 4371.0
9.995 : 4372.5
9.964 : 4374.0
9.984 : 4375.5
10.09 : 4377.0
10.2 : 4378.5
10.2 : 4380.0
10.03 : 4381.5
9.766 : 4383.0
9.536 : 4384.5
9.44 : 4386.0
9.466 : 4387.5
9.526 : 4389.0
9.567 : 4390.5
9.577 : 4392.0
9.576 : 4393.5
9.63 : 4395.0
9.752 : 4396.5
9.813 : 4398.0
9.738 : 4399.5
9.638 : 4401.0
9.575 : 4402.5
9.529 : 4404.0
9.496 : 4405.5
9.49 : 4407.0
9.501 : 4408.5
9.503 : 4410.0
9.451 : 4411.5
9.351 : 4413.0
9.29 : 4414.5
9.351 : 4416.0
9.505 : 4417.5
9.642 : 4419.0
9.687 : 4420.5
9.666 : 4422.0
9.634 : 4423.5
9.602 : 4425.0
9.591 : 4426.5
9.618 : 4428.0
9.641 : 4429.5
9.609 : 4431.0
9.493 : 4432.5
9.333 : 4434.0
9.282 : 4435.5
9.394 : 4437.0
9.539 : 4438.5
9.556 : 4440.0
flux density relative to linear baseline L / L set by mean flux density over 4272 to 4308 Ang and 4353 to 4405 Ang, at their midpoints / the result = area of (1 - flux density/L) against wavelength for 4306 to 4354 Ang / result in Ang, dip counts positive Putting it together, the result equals 3.73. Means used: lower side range 9.63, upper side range 9.76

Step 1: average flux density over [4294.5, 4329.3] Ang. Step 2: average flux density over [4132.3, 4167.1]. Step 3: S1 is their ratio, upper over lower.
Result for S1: 0.95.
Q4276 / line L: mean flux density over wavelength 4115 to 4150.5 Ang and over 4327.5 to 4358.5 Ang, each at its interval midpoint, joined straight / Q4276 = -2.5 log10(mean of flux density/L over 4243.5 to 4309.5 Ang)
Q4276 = -0.080 mag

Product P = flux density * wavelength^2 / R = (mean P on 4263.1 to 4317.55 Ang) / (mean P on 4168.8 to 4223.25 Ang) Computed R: 1.02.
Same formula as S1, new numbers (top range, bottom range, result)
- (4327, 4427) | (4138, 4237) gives 0.94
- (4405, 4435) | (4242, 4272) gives 0.97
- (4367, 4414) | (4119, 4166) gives 0.97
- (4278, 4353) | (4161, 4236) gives 0.92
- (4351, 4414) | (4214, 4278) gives 0.99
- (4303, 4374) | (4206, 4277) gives 0.94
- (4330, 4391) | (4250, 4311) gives 0.95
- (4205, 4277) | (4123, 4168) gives 0.98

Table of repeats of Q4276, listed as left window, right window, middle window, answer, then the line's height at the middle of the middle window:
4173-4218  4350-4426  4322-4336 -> 0.055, 9.76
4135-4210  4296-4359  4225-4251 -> -0.013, 9.63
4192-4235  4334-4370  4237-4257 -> -0.017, 9.64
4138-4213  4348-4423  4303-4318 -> 0.014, 9.78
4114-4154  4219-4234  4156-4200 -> -0.014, 9.9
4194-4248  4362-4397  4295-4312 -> 0.034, 9.84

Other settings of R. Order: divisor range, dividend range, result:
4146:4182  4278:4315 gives 1.02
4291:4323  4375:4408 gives 1.05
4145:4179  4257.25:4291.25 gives 1.03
